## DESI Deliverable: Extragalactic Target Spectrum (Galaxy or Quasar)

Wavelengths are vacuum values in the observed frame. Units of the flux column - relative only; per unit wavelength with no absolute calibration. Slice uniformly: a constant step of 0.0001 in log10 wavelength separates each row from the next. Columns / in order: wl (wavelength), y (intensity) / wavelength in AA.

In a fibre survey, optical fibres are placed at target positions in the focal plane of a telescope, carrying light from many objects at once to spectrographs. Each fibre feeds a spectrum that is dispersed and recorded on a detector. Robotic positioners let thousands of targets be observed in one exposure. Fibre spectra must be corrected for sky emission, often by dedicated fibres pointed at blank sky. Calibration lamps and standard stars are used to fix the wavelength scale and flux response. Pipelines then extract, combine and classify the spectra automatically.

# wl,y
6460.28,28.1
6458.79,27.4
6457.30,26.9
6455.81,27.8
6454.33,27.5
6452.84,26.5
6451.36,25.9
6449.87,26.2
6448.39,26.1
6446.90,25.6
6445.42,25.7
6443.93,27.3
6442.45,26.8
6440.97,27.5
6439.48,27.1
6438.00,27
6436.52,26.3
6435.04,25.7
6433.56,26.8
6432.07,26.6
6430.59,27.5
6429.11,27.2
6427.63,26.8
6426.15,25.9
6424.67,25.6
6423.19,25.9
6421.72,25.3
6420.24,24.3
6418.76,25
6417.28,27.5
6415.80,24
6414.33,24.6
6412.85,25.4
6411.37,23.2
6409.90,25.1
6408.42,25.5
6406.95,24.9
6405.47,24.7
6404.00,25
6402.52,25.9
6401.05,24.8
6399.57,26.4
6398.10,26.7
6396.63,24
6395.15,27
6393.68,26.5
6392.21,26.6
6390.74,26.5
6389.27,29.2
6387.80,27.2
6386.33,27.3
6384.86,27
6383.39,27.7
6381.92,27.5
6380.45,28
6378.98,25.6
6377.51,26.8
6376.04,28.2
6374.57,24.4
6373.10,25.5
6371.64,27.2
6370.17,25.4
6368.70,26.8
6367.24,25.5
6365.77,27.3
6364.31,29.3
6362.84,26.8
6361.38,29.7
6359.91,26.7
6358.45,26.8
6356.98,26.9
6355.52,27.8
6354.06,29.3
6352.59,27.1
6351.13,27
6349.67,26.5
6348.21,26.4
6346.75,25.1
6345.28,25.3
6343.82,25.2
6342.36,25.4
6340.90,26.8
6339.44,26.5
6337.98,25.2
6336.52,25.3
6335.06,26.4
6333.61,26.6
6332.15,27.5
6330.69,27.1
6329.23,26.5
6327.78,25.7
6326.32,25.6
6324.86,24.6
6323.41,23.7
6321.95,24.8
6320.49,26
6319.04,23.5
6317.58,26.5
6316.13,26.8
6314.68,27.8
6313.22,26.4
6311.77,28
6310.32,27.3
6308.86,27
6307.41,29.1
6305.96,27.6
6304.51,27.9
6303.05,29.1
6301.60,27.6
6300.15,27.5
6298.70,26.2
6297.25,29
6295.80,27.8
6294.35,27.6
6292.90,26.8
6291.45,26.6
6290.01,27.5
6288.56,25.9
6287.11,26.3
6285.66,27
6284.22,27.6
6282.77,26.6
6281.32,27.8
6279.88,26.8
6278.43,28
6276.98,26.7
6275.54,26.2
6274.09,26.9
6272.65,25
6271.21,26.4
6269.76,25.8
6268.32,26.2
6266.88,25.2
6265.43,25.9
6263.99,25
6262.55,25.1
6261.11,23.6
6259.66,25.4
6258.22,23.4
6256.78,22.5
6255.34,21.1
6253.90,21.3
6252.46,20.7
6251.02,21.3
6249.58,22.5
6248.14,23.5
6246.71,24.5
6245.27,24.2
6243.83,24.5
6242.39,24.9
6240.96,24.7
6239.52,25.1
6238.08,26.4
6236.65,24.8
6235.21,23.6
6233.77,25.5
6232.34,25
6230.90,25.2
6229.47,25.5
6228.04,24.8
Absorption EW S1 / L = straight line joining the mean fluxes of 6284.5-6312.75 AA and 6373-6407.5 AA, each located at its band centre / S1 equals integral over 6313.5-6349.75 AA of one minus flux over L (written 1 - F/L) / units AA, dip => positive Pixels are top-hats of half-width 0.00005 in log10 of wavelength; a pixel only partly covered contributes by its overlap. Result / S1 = 1.6 AA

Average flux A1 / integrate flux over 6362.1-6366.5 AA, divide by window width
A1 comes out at 27.8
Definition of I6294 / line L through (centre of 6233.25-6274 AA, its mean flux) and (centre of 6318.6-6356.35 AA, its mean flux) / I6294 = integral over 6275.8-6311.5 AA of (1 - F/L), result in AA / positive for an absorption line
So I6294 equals -3.2 AA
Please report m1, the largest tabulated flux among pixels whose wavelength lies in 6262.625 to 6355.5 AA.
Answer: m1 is 29.3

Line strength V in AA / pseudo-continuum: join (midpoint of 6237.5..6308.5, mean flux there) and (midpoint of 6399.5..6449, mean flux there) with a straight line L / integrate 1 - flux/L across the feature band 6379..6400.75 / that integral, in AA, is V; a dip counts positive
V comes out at -0.90 AA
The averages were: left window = 25.7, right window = 25.8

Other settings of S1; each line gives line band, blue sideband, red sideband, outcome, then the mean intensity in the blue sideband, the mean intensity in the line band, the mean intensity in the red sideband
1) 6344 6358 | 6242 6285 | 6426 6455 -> -0.6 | 24.8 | 26.7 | 26.6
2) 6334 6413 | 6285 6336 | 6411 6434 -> -0.7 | 26.8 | 26.4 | 25.7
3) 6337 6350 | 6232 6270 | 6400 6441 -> -0.4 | 24.1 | 25.8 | 25.7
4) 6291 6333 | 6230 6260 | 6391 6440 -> -3.8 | 23.8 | 26.8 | 25.8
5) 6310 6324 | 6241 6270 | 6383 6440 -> -0.8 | 23.8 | 26.1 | 26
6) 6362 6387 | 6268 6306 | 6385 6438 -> -0.6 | 27.1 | 26.9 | 25.9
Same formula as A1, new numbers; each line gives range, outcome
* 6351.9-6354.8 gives 28.2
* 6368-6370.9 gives 26.1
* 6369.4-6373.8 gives 26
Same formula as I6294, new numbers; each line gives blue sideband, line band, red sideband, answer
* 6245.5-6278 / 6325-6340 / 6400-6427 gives -0.9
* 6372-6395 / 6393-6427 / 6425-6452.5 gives 1.8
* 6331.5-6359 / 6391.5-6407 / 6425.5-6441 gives 0.5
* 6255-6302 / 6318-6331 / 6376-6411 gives 0.5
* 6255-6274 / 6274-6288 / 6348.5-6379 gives -1.0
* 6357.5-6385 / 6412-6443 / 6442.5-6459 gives 0.7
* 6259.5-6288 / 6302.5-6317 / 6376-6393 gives -0.6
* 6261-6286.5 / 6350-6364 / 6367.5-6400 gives -0.5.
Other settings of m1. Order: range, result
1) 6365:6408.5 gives 29.2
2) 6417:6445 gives 27.5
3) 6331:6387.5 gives 29.7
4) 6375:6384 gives 28.2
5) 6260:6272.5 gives 26.4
